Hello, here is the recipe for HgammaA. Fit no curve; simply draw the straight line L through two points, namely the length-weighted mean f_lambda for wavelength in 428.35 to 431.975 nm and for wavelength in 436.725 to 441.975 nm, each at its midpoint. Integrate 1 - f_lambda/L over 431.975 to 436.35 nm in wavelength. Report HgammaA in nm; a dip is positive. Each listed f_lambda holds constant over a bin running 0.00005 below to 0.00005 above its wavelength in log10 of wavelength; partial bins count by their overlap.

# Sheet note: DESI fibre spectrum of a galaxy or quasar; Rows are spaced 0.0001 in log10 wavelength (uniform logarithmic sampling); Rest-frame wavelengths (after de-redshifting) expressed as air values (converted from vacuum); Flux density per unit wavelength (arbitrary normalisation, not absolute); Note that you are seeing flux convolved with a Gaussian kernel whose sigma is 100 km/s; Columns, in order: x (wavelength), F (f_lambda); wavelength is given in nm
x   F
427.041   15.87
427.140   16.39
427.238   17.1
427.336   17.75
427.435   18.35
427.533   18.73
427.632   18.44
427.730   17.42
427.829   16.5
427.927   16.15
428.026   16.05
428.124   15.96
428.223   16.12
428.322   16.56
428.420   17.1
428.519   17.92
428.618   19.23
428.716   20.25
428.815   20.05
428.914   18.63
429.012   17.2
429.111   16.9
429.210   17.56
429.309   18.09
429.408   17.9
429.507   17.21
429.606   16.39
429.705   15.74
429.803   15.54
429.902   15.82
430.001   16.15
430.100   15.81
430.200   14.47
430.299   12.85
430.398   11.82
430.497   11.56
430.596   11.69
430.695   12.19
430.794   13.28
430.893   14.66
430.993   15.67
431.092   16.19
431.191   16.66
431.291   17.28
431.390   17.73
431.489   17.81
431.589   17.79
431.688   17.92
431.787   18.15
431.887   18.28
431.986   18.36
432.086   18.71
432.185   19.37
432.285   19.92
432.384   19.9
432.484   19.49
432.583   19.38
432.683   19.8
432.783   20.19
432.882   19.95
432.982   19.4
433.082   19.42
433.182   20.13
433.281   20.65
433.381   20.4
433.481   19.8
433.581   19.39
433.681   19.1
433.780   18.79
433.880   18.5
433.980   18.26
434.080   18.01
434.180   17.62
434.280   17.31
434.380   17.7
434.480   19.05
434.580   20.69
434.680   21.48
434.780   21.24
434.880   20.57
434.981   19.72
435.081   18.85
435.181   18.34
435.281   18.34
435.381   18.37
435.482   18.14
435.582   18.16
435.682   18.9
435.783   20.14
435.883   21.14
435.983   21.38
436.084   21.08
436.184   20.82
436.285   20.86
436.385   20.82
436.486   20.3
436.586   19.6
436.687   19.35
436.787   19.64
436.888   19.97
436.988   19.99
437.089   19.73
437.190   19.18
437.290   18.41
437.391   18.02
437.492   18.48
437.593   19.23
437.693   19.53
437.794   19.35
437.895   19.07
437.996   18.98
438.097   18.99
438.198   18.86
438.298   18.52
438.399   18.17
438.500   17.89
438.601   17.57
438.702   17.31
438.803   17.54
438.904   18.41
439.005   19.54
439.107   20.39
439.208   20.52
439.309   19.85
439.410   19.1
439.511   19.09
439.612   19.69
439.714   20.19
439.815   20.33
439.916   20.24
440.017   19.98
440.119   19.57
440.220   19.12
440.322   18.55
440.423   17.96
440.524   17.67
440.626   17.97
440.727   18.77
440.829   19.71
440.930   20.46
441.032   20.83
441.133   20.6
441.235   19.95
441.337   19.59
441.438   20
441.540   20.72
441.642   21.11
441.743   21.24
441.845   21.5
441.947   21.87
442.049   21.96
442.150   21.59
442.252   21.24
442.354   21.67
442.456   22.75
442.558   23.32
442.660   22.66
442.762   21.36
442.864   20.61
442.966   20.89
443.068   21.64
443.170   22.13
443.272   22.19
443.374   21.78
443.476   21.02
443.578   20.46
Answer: -0.44 nm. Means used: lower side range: 16.4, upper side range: 19.4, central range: 19.5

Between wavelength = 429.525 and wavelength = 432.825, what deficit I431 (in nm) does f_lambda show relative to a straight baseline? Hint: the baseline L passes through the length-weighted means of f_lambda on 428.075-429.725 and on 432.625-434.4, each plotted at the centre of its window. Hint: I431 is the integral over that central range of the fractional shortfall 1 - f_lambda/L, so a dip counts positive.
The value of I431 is 0.33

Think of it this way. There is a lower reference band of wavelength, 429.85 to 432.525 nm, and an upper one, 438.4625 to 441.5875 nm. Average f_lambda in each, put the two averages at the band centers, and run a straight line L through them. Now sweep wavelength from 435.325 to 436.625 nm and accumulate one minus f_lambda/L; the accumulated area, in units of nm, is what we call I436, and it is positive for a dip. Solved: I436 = -0.15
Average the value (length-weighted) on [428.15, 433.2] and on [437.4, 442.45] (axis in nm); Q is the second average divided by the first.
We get 1.1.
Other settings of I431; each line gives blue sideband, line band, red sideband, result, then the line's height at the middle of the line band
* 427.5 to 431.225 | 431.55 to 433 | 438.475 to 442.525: -0.16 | 17.2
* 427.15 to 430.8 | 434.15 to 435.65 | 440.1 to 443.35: -0.05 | 18.4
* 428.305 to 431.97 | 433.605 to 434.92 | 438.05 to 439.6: -0.12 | 17.5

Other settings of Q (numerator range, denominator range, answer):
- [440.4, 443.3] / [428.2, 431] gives 1.30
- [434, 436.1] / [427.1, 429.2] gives 1.10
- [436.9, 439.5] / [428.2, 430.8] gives 1.17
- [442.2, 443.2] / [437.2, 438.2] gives 1.15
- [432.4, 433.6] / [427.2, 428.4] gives 1.16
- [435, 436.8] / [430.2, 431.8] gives 1.30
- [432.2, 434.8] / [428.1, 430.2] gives 1.13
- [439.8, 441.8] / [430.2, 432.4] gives 1.22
